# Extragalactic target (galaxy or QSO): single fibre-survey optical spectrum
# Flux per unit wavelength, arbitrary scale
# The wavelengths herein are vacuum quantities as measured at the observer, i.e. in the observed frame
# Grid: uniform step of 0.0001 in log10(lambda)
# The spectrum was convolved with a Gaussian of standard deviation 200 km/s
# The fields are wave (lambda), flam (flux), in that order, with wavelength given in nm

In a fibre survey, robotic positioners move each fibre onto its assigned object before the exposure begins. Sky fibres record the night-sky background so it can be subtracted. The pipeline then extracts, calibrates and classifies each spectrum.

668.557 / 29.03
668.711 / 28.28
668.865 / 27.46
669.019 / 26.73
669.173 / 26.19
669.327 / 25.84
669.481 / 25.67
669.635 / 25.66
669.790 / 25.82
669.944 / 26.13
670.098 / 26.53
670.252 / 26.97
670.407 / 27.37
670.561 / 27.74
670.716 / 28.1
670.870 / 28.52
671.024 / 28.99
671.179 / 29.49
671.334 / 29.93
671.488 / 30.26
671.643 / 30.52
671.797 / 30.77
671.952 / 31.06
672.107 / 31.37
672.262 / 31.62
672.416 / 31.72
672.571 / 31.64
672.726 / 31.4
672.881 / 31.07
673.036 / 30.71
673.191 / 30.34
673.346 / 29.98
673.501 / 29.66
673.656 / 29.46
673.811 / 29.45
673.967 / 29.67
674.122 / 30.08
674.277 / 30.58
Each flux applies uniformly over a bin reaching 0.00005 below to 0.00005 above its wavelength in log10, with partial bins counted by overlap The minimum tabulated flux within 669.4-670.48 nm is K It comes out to 25.66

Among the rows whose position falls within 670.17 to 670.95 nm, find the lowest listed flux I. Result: 26.97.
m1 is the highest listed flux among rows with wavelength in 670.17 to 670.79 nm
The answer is 28.1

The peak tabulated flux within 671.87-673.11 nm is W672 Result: 31.72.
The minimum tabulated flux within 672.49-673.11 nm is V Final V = 30.71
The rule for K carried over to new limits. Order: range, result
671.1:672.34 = 29.49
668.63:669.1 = 26.73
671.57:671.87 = 30.52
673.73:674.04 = 29.45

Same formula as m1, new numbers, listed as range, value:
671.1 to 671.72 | 30.52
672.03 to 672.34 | 31.62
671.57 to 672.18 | 31.37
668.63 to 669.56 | 28.28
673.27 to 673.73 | 29.98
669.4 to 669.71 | 25.67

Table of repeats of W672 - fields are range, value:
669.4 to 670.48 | 27.37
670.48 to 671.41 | 29.93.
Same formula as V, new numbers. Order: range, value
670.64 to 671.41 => 28.1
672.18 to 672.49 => 31.62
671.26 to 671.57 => 29.93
